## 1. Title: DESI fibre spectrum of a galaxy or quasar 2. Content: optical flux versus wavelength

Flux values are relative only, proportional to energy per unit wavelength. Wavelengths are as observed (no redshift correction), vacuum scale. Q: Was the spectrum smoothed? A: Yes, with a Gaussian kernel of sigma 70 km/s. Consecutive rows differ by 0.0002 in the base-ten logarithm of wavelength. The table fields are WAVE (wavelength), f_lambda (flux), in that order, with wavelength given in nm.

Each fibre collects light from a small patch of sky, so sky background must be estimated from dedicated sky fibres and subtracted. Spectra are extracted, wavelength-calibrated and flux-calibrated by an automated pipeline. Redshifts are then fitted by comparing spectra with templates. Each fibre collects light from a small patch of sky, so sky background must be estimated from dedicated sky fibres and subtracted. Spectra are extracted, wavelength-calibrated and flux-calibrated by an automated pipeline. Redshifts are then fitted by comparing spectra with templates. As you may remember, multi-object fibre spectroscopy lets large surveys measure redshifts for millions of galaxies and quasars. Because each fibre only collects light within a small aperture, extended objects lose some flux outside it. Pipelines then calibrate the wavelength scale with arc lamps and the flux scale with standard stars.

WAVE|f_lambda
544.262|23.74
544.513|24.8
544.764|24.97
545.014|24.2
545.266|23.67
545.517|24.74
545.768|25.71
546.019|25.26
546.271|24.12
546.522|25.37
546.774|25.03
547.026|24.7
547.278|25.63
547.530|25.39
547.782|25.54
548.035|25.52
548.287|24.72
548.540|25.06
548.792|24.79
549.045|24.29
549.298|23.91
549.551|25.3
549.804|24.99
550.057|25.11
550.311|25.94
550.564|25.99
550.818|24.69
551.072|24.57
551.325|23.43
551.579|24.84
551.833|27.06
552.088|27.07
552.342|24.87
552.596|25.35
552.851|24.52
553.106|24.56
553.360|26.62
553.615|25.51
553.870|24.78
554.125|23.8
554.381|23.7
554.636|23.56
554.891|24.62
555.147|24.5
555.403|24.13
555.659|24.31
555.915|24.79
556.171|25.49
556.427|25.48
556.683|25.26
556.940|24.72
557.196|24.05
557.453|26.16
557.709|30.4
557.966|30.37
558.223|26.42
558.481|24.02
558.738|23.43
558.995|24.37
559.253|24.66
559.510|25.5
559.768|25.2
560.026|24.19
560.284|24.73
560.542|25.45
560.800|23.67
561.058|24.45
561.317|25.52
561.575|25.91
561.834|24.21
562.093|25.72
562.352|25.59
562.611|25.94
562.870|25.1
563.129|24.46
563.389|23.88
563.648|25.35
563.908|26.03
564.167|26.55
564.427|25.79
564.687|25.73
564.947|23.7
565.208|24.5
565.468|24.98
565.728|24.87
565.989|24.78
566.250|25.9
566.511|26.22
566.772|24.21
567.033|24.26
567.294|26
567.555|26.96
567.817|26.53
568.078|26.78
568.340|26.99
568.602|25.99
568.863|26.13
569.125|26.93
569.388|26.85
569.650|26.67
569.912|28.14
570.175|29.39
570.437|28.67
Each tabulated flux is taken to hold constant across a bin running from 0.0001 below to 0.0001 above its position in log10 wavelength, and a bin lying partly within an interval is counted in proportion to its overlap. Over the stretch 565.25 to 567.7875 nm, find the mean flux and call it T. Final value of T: 25.4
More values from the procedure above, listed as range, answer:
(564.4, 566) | 24.9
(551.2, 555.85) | 24.8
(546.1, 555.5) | 25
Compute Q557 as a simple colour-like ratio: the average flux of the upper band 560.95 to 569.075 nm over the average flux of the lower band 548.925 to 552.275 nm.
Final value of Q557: 1.0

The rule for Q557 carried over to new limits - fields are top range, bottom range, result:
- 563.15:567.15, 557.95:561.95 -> 1.00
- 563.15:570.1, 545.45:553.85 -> 1.03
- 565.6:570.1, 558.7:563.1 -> 1.05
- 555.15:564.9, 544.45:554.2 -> 1.01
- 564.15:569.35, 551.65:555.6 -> 1.03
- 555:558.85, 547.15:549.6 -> 1.02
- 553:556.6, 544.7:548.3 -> 0.99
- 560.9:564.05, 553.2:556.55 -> 1.02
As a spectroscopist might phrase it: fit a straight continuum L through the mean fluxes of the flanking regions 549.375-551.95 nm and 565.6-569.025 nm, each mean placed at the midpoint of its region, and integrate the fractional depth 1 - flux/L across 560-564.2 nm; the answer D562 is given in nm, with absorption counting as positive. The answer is 0.09 nm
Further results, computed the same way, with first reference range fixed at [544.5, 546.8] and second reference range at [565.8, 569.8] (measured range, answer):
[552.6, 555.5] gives 0.08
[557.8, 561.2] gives 0.06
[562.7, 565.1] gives 0.06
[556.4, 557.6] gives 0.01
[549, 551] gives 0.00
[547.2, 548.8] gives -0.02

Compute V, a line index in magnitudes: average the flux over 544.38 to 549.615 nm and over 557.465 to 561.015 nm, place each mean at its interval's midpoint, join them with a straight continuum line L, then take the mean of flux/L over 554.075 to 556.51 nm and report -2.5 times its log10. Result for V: 0.040 mag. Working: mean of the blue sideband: 24.9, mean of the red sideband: 25.6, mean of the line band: 24.4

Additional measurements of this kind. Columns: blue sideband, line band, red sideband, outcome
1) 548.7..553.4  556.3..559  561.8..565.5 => -0.03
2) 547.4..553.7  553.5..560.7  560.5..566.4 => 0.00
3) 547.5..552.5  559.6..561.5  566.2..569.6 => 0.04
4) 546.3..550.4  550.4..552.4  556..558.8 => 0.00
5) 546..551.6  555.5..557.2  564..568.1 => 0.01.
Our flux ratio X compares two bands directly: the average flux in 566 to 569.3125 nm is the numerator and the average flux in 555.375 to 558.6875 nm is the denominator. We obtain 1.01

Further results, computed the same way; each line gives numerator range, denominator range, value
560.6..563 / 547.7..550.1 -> 1.01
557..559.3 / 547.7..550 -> 1.04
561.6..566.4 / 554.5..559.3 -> 1.00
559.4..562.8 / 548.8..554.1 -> 1.00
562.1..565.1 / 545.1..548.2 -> 1.01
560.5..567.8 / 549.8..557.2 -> 1.01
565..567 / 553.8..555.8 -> 1.03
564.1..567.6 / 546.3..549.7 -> 1.01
